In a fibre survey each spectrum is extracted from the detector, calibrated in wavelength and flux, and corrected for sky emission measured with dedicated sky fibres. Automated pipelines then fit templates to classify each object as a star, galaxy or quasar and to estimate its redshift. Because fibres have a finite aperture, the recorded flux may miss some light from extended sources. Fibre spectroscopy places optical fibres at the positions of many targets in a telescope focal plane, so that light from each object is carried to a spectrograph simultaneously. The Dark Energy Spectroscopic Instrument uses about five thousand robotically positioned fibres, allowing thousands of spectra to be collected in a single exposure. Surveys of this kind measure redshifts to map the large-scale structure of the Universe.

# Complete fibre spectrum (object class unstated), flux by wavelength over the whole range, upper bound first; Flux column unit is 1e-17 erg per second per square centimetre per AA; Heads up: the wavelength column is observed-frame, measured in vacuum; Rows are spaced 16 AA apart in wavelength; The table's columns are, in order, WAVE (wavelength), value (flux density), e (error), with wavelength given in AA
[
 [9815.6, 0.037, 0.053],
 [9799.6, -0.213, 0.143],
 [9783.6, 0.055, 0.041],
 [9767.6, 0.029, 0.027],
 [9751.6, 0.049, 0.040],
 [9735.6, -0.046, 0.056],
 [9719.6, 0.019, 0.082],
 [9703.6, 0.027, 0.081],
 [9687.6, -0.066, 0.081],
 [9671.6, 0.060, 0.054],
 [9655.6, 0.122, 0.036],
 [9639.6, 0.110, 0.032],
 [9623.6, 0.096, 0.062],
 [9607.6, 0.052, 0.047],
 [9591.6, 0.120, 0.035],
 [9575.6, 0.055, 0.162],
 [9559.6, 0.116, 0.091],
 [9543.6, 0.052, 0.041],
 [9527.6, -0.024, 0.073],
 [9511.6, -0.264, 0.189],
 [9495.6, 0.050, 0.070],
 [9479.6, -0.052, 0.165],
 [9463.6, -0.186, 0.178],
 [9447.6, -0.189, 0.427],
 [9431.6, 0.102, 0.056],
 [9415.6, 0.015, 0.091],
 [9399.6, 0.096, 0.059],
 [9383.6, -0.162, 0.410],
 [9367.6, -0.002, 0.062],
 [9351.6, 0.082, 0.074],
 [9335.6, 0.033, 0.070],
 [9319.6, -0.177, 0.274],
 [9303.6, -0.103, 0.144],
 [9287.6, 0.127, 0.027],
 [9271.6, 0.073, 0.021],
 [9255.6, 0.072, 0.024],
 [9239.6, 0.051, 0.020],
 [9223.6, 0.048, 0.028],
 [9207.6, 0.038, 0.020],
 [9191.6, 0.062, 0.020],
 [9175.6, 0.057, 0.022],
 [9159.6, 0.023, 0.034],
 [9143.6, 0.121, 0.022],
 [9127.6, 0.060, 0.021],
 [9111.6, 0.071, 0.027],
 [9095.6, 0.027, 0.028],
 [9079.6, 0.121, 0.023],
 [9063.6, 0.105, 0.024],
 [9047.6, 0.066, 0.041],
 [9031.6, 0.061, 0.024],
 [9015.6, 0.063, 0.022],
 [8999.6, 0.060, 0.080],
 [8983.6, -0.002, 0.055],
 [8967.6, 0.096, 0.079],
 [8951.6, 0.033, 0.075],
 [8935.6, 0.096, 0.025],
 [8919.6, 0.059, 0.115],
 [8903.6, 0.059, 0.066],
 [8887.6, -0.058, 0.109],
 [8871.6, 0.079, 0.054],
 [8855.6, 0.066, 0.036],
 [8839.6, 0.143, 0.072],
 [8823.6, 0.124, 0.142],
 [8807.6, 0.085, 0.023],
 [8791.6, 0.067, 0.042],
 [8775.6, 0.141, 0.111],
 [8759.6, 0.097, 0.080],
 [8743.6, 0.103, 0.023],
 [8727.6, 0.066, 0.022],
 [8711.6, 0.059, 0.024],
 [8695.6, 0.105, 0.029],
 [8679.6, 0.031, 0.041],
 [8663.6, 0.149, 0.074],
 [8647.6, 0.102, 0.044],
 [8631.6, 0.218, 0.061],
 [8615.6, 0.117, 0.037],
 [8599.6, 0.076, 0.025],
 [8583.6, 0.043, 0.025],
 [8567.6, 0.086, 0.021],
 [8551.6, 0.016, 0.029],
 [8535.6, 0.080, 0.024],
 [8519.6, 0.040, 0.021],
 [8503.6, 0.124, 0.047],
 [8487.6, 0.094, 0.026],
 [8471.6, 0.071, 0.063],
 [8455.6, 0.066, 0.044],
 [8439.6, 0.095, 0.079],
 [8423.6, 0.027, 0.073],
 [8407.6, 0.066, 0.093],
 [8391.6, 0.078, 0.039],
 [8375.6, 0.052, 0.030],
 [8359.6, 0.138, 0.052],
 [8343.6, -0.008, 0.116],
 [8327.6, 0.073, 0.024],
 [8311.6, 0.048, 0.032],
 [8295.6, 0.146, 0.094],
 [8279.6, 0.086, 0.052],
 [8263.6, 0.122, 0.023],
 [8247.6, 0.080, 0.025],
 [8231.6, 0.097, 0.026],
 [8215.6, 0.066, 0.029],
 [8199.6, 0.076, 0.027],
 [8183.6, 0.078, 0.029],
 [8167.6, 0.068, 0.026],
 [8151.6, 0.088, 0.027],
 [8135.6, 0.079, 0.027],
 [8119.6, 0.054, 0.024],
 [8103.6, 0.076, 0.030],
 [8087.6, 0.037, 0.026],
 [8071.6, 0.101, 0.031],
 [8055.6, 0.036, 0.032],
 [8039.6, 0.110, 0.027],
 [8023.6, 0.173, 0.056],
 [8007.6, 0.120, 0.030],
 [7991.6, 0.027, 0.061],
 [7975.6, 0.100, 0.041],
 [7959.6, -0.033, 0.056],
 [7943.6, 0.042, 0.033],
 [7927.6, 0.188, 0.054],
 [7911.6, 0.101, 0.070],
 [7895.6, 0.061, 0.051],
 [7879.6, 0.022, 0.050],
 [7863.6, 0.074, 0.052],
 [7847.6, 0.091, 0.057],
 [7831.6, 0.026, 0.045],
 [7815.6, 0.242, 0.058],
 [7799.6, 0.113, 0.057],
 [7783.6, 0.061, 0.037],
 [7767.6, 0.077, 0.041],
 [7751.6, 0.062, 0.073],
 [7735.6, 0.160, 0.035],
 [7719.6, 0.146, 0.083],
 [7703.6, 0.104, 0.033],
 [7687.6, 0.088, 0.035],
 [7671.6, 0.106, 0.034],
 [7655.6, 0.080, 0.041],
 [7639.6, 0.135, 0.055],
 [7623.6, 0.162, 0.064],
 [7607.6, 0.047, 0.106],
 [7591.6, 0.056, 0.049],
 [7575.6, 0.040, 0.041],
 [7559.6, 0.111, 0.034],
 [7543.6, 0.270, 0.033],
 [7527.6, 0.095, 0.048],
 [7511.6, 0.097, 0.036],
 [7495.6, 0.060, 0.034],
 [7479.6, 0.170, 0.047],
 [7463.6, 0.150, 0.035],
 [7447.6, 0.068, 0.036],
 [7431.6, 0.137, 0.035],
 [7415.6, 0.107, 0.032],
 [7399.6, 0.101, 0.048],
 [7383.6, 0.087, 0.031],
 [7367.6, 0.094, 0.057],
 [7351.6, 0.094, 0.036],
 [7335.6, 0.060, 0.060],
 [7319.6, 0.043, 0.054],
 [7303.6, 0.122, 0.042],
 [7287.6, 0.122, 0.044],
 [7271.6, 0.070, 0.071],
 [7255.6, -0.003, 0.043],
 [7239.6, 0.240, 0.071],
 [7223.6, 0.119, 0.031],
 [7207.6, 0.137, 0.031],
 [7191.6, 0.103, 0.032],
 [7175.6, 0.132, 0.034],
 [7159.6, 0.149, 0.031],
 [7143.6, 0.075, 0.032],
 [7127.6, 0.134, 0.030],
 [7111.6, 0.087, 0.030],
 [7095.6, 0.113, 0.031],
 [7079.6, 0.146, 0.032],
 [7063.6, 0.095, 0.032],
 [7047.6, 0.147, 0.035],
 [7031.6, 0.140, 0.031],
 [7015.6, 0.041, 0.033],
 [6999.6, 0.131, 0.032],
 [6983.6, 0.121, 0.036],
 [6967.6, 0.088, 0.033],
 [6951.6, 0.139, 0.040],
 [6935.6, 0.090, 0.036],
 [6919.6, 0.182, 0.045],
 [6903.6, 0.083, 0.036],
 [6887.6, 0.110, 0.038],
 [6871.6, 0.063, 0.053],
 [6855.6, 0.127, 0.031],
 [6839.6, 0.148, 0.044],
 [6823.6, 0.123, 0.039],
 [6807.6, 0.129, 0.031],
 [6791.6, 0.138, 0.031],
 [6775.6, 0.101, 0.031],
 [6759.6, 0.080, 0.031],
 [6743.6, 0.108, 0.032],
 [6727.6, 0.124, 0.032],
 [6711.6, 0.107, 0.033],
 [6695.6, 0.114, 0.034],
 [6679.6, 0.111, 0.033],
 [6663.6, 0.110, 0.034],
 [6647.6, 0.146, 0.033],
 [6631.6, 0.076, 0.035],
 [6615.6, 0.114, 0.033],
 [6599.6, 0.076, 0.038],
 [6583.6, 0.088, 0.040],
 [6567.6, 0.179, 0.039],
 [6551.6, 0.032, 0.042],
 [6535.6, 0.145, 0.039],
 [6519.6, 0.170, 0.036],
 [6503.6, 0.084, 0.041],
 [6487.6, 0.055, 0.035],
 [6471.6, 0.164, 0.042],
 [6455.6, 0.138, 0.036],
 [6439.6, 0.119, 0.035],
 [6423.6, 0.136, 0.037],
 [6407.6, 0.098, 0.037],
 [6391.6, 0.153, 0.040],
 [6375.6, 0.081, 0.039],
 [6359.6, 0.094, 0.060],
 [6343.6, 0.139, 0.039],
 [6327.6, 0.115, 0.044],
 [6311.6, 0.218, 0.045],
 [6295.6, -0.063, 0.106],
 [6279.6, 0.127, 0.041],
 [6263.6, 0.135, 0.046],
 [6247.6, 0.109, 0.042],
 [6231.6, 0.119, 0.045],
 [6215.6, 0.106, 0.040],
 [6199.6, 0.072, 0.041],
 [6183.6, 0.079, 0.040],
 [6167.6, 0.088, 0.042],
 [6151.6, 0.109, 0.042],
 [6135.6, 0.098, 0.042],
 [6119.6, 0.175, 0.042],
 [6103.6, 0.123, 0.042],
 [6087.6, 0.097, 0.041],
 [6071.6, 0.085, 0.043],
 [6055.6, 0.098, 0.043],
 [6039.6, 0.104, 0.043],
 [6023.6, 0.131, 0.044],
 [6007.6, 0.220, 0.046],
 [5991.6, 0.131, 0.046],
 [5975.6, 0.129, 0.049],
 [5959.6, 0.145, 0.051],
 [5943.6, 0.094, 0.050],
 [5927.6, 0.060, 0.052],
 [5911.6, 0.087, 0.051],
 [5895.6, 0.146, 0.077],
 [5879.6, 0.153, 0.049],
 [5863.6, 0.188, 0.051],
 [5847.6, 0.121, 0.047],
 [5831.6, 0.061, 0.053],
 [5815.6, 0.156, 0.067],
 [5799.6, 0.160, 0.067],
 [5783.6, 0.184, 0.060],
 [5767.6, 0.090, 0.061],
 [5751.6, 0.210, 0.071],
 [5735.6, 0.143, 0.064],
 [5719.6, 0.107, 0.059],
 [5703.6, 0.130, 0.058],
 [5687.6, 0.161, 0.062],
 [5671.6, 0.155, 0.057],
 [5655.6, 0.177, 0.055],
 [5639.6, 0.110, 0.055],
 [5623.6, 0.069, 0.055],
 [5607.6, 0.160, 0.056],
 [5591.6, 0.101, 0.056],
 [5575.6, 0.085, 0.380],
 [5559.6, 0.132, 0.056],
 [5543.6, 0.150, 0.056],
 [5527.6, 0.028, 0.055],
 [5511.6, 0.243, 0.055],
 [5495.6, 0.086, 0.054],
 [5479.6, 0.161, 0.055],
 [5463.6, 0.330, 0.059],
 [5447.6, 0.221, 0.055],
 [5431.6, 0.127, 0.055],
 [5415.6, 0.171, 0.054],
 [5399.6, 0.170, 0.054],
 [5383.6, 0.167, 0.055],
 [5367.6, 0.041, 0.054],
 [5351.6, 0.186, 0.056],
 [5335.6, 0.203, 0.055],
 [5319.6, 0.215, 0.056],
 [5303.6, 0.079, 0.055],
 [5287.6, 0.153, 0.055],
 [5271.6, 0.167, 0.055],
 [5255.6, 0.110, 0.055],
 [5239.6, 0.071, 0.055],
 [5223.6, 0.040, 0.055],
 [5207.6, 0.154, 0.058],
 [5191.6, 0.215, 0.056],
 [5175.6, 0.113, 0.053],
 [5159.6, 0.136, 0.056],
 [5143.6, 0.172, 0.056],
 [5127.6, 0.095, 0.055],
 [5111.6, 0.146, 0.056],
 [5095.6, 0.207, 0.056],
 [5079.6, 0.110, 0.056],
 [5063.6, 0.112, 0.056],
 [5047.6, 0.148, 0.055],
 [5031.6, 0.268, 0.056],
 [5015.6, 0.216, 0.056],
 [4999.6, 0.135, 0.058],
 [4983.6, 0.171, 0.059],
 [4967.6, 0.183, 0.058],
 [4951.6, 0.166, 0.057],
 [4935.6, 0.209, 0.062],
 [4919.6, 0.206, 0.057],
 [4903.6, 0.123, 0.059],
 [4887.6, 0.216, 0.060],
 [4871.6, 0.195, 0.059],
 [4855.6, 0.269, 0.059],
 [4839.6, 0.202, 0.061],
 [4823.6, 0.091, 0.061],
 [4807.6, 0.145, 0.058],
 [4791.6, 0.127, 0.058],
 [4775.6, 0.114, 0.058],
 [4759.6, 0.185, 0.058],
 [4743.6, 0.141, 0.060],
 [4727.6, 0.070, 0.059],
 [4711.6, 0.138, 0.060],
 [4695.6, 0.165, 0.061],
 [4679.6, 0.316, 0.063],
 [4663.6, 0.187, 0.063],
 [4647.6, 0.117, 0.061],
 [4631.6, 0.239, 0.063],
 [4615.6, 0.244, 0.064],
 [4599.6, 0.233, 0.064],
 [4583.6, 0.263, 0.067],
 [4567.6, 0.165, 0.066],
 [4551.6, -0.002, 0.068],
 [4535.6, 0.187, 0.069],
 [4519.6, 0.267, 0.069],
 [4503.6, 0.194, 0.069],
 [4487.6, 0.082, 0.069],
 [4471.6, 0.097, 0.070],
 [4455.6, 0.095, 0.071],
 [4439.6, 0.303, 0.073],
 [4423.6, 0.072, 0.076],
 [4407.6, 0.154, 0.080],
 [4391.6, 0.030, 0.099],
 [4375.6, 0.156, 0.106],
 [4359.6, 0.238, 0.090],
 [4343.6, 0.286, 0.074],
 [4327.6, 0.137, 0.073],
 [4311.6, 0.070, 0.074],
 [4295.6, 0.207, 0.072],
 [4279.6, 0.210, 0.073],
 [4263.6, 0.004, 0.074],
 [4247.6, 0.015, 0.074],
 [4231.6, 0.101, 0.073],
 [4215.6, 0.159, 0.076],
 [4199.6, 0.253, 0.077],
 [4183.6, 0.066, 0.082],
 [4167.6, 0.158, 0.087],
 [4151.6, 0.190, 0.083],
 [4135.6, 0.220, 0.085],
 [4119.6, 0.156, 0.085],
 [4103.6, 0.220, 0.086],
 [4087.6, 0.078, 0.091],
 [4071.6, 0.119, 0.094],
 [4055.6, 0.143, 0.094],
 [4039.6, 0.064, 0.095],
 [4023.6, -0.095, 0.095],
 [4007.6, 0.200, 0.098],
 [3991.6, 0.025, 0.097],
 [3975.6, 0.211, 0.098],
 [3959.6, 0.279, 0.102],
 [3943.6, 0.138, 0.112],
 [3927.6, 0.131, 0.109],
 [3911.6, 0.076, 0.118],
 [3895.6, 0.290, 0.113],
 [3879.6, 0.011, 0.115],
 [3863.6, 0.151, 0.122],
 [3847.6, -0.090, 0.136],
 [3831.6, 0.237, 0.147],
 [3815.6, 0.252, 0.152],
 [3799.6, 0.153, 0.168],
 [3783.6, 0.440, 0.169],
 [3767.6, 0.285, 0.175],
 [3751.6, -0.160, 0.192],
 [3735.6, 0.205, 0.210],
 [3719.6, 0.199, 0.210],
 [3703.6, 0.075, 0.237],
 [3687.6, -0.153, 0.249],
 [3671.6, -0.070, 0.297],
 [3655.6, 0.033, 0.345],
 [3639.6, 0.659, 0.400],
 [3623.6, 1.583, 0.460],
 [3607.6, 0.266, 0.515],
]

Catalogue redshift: 0.15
